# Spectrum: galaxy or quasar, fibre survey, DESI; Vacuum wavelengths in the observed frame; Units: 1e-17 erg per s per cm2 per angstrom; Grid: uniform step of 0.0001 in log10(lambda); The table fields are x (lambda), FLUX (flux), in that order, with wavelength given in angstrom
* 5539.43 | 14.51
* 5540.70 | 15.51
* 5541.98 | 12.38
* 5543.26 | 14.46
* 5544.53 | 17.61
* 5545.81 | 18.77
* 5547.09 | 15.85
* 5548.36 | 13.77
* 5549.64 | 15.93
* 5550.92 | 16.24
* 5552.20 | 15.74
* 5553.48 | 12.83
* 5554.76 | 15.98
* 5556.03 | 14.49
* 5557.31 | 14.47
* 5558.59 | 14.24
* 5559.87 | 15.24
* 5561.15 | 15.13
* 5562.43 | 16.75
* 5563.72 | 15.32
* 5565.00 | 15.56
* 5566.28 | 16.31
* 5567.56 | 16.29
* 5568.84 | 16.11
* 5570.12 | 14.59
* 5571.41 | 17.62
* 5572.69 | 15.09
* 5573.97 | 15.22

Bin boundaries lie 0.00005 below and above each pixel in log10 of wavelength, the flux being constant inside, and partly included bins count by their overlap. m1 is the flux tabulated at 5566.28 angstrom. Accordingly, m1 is 16.31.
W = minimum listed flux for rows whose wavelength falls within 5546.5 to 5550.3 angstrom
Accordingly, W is 13.77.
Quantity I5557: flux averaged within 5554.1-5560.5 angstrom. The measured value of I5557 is 14.9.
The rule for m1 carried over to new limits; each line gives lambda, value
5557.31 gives 14.47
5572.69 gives 15.09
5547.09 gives 15.85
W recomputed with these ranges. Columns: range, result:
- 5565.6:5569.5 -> 16.11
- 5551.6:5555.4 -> 12.83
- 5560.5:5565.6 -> 15.13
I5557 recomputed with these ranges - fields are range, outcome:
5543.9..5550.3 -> 16.4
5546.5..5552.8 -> 15.5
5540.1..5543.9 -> 14.1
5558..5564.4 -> 15.3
